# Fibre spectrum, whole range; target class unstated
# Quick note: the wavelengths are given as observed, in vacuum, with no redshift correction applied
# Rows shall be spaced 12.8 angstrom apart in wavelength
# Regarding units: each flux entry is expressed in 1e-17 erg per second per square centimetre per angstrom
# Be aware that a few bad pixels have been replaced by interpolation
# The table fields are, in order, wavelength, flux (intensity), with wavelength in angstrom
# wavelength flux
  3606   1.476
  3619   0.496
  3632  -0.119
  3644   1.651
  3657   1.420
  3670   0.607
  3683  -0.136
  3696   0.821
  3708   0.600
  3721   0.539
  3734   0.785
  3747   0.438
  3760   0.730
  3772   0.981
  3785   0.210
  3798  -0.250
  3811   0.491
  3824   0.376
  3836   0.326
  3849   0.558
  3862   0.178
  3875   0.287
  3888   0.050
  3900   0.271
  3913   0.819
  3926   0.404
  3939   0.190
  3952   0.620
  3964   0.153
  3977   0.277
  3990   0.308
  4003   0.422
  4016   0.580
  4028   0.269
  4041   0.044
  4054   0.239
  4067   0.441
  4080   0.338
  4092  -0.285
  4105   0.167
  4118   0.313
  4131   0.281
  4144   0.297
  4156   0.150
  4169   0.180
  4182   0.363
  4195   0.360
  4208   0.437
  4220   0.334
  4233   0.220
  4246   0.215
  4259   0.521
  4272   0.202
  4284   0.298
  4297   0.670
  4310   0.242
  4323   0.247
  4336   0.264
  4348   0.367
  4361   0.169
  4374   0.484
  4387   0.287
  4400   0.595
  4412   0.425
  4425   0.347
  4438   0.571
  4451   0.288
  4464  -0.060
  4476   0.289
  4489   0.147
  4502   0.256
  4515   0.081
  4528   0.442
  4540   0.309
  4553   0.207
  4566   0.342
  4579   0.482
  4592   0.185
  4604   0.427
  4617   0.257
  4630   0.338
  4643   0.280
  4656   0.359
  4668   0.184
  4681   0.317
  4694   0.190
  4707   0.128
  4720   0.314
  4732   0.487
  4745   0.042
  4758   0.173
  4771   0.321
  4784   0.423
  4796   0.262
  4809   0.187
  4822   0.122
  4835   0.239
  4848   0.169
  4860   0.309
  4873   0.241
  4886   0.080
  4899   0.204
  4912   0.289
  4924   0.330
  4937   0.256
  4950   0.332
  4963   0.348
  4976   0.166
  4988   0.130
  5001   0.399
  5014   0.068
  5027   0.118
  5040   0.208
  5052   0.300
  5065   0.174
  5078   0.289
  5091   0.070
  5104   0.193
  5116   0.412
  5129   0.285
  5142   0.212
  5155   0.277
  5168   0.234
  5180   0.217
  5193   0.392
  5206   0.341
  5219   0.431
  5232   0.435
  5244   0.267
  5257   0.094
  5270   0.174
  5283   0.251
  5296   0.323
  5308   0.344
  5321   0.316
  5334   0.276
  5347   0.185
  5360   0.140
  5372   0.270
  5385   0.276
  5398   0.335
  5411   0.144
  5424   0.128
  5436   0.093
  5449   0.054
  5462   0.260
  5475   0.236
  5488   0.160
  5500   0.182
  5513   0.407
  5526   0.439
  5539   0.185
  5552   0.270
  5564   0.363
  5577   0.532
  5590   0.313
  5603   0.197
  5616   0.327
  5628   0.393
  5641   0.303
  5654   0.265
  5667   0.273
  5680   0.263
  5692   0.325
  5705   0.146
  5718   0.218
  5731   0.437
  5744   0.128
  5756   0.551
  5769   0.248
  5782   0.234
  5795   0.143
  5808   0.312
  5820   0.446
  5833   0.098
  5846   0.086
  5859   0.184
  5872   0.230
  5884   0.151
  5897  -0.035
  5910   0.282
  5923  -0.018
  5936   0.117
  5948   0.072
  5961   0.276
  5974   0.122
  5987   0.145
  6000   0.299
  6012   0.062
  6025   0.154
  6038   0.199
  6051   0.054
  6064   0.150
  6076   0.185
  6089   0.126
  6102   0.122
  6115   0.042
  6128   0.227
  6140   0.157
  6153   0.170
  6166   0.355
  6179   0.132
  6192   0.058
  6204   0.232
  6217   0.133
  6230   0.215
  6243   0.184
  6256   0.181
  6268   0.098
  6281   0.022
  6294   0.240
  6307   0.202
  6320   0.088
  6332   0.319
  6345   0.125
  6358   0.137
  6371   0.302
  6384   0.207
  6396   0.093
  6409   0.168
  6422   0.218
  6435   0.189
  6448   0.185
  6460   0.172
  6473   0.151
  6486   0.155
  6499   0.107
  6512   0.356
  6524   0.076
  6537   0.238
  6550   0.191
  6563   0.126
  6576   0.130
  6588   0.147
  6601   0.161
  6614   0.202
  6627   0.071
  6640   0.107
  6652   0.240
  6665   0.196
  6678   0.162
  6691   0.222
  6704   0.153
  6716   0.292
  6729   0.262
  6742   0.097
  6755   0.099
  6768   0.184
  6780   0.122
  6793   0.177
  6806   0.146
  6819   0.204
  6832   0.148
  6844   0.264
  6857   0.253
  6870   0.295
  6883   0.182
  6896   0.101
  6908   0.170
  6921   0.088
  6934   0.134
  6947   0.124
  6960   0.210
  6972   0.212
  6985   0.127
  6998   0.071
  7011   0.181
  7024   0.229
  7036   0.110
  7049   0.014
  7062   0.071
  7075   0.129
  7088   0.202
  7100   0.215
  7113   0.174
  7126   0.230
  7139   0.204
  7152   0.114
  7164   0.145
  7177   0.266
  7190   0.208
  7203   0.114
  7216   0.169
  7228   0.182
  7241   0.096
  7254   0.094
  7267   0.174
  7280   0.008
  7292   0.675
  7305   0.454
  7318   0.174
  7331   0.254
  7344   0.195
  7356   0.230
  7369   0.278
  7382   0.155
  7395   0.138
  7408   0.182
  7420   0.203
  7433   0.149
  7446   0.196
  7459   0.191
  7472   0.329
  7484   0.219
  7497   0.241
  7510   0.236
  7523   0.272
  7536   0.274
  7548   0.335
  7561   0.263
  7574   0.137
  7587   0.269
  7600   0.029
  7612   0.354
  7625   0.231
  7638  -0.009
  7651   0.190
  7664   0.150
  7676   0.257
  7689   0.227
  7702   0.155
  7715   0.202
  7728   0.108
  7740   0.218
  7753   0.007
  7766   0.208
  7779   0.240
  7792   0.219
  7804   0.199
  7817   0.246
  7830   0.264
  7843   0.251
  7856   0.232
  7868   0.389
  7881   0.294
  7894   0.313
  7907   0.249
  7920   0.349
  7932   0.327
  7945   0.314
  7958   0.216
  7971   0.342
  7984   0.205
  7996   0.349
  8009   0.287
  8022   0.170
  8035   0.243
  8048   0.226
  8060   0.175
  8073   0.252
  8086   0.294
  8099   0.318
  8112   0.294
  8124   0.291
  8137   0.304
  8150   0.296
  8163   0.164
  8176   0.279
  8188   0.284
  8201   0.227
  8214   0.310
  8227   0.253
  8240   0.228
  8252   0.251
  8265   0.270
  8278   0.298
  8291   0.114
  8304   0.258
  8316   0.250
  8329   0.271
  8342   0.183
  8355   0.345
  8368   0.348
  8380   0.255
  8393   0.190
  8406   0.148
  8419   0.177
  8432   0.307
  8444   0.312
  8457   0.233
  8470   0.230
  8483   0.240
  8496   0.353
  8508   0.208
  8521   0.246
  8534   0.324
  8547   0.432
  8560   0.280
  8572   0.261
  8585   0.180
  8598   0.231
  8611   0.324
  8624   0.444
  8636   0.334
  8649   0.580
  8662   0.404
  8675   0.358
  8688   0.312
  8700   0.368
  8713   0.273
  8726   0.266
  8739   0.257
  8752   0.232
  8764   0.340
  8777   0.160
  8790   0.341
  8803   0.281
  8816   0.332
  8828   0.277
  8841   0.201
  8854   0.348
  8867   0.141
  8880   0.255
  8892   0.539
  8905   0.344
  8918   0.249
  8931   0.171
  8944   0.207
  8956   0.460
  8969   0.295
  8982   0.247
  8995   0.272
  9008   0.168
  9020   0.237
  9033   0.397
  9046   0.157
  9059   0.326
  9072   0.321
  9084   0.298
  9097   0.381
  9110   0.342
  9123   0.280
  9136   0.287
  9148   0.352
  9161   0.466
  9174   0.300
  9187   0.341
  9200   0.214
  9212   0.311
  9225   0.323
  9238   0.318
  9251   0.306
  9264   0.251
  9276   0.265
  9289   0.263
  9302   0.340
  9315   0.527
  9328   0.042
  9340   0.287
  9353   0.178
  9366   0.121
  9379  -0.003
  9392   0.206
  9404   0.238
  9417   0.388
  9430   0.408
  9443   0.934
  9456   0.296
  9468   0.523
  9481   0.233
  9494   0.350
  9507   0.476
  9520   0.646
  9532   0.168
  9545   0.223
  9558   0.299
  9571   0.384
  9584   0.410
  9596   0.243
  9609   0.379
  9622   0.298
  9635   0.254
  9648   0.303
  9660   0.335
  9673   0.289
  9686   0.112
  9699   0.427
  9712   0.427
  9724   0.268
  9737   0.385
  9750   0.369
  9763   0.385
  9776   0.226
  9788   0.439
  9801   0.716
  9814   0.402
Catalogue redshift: 0.957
